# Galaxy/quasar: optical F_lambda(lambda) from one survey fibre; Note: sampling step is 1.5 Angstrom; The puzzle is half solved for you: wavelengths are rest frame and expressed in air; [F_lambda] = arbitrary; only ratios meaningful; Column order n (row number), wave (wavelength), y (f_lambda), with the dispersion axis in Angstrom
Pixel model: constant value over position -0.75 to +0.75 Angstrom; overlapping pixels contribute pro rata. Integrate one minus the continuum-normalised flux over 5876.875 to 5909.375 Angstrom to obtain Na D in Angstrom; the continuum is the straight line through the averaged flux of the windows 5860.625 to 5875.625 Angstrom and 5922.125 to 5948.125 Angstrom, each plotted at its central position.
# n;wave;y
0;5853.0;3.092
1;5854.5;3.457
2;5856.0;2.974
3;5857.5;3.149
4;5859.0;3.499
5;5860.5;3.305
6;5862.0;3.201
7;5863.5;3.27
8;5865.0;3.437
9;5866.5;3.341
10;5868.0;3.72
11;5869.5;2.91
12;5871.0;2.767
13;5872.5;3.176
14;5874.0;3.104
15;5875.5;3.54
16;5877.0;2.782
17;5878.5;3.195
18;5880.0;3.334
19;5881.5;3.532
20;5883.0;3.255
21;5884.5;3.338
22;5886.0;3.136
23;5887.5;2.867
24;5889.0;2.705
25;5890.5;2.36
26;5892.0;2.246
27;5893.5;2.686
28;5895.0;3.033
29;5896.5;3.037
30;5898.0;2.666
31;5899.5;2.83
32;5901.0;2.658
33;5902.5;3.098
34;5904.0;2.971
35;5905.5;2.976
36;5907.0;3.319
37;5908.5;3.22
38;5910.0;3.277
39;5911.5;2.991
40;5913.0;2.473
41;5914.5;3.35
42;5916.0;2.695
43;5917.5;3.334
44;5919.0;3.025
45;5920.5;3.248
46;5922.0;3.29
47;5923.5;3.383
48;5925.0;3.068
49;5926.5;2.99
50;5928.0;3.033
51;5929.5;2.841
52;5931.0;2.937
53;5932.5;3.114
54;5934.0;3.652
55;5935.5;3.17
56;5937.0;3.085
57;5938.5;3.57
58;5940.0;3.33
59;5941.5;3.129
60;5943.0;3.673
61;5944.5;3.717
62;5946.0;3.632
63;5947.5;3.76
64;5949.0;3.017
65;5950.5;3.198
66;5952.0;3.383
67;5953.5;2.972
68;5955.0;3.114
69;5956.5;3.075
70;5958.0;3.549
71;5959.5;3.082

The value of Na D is 2.9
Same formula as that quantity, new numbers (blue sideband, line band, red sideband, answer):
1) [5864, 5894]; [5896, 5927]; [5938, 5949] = 2.4 Angstrom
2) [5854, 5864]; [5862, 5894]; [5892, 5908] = 0.1 Angstrom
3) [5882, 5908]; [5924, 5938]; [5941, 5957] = 0.4 Angstrom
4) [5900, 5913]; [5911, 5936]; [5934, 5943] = 0.7 Angstrom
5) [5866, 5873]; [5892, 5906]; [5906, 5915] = 1.2 Angstrom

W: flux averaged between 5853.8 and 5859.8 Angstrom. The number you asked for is 3.27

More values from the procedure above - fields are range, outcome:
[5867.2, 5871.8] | 3.14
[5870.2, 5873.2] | 2.97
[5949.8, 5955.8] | 3.17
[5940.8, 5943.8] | 3.41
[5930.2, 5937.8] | 3.19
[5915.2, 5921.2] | 3.08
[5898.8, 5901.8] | 2.75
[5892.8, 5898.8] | 2.86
